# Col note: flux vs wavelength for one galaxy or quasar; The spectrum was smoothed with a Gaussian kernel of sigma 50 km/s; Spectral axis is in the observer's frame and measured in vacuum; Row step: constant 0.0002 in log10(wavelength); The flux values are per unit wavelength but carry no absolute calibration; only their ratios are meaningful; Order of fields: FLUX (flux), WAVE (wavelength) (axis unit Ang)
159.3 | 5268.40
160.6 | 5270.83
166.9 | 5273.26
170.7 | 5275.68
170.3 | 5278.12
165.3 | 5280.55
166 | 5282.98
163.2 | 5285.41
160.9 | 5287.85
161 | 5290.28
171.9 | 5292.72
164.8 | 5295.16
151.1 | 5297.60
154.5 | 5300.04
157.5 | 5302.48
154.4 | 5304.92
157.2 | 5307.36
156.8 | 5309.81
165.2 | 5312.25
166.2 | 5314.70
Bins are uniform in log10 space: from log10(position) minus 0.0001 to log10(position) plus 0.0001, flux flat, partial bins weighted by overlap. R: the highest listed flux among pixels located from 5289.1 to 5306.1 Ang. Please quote 171.9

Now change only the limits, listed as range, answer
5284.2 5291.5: 163.2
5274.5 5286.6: 170.7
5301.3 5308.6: 157.5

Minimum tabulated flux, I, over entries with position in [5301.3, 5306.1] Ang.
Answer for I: 154.4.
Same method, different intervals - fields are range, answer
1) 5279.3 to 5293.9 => 160.9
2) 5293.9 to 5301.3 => 151.1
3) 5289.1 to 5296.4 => 161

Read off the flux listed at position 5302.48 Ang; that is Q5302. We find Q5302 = 157.5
